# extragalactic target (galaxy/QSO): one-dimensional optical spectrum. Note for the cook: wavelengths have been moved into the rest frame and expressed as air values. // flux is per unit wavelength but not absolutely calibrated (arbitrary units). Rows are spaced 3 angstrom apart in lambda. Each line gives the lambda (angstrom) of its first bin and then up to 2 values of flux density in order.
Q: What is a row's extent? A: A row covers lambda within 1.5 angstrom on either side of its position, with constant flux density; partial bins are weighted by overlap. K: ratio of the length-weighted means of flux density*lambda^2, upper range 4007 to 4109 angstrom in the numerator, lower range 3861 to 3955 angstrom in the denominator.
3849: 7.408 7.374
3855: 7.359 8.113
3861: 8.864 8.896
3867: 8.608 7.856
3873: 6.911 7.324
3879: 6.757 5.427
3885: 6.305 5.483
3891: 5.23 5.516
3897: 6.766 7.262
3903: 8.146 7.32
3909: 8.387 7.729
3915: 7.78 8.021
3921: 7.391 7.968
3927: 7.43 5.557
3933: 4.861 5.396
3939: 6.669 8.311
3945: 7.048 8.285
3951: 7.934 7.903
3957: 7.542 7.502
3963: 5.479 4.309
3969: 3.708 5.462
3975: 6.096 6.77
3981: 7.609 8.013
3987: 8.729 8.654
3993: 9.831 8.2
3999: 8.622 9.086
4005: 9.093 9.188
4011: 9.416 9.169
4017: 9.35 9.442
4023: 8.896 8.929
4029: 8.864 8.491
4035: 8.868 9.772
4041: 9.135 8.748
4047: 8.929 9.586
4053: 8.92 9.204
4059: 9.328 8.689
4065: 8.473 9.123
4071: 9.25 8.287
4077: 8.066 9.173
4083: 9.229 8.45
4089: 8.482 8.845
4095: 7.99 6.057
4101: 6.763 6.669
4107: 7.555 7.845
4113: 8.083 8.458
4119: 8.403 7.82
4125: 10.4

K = 1.31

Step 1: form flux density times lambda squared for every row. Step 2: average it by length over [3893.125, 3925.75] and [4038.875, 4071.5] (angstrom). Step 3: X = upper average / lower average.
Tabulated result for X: 1.3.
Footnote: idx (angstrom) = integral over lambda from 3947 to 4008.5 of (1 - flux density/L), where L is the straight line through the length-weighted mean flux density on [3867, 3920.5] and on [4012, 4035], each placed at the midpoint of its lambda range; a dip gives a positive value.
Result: 6.2 angstrom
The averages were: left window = 7.01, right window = 9.02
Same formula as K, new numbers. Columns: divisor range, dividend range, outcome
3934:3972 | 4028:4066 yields 1.43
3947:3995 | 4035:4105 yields 1.27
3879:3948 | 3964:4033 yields 1.23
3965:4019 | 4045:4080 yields 1.17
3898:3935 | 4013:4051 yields 1.32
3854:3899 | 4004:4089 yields 1.40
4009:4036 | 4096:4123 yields 0.87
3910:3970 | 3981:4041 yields 1.35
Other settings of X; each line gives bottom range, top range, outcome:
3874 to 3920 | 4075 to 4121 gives 1.28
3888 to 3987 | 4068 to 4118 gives 1.28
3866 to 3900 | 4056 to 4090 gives 1.48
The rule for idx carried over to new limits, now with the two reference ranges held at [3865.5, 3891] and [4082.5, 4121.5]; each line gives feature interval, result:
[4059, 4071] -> -1.88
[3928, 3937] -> 2.09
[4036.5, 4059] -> -4.73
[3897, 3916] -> -2.23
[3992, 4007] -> -3.24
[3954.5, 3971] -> 3.06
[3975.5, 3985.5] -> -0.09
